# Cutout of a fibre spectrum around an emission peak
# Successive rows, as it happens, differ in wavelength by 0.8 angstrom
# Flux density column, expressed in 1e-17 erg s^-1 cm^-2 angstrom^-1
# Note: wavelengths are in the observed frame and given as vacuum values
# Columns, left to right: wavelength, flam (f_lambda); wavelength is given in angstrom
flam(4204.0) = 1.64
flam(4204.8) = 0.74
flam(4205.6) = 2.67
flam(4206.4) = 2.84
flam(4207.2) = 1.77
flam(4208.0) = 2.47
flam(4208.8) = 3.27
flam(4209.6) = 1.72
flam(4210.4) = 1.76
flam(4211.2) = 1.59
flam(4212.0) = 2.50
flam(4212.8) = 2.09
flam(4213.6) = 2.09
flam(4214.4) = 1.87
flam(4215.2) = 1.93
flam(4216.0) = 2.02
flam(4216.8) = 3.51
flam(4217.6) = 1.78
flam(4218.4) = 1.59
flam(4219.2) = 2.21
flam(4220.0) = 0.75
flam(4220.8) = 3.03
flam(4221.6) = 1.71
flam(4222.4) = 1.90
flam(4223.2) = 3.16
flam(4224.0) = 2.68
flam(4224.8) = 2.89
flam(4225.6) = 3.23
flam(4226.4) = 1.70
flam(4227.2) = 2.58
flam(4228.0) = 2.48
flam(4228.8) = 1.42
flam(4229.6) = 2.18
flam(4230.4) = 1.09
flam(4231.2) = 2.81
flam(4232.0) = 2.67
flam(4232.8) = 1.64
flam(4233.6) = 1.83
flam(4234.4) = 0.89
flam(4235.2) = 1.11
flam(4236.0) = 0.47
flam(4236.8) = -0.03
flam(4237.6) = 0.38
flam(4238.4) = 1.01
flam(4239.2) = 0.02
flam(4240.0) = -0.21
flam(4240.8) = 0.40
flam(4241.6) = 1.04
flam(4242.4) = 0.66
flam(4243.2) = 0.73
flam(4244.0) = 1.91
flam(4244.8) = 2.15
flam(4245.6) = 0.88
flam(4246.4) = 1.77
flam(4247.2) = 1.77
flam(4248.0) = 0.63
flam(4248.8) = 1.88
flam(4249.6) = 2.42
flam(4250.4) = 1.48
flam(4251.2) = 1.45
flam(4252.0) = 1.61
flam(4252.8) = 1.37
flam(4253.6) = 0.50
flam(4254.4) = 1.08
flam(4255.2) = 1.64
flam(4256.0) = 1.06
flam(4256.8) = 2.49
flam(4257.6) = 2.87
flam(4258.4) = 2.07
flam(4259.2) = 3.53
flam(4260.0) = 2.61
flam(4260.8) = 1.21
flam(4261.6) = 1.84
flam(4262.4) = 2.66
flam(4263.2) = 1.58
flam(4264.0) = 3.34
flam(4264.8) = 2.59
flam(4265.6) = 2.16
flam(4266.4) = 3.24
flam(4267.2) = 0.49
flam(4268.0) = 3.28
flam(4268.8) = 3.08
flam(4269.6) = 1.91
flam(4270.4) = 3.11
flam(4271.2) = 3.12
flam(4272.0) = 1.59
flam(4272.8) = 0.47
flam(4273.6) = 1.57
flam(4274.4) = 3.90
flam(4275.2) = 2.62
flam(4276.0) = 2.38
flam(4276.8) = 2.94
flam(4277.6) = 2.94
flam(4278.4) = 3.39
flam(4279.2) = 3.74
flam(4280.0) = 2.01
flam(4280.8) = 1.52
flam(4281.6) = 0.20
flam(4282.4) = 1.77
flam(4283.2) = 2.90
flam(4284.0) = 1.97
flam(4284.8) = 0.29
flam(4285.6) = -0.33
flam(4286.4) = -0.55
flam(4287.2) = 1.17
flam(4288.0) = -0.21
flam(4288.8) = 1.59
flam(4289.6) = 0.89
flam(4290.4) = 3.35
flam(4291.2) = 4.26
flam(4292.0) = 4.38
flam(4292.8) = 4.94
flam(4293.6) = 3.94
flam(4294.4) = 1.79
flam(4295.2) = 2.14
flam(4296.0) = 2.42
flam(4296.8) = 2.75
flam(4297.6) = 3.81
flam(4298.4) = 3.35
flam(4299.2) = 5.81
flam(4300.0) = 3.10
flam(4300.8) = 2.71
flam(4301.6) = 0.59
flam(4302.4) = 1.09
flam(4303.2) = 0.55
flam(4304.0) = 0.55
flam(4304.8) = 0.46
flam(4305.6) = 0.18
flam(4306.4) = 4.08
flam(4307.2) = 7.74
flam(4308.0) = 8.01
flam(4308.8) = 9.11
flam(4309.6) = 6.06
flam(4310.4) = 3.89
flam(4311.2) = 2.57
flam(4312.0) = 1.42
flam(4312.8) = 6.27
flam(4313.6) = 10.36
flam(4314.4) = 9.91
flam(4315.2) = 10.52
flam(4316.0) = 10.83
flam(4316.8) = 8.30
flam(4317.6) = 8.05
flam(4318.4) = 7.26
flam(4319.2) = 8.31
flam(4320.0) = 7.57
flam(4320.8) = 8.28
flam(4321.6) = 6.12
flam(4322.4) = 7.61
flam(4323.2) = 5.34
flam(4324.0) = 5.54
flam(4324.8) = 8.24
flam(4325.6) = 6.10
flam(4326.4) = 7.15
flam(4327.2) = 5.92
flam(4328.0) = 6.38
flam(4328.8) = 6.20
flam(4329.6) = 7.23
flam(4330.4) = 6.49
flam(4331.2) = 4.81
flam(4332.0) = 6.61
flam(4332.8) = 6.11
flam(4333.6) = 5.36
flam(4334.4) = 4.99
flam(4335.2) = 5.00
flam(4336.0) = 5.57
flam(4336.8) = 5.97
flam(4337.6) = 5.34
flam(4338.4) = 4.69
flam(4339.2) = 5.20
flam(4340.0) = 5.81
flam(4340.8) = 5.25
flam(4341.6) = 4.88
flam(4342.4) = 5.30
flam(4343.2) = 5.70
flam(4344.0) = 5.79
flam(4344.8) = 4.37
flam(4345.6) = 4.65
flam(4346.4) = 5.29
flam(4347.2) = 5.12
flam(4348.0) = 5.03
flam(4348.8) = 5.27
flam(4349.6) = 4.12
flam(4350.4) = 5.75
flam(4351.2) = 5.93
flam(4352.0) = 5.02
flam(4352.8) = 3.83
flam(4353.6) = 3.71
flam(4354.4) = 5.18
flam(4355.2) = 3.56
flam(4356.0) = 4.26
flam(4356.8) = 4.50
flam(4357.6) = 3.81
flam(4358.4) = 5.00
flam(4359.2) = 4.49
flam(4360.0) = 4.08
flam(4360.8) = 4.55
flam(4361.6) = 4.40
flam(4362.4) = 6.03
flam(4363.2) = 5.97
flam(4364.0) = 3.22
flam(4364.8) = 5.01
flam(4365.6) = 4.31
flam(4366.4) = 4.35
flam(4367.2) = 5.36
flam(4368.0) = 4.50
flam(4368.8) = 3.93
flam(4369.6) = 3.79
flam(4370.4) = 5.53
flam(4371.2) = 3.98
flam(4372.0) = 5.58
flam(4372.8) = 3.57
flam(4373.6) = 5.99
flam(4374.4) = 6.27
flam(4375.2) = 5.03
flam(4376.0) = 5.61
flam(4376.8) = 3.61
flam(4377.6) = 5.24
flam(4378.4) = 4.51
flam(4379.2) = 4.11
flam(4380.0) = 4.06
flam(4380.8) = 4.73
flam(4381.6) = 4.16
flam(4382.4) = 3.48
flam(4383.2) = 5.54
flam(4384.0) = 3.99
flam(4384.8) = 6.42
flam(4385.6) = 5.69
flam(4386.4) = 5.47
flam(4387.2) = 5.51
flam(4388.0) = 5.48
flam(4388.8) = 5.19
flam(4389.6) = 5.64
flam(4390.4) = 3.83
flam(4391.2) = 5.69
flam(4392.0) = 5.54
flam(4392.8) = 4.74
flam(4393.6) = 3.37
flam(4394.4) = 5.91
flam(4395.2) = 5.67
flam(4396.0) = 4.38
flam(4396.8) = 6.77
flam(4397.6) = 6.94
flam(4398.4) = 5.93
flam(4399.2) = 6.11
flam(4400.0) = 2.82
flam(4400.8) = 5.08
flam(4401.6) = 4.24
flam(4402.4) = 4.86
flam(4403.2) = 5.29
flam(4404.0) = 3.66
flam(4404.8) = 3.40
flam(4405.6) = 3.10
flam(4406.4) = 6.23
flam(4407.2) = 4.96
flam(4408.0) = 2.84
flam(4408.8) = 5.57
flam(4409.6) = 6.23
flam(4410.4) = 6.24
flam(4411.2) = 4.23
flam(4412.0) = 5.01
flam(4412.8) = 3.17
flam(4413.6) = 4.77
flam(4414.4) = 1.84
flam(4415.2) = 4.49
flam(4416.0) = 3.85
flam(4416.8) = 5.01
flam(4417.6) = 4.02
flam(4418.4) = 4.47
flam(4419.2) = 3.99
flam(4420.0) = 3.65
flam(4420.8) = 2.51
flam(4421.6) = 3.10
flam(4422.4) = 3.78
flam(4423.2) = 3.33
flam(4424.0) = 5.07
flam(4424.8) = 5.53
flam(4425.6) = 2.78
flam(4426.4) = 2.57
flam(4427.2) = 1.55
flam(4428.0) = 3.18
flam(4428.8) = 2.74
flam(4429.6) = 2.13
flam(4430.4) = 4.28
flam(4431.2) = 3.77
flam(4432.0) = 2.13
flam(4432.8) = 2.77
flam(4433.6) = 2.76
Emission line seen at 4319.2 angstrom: Ly-alpha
